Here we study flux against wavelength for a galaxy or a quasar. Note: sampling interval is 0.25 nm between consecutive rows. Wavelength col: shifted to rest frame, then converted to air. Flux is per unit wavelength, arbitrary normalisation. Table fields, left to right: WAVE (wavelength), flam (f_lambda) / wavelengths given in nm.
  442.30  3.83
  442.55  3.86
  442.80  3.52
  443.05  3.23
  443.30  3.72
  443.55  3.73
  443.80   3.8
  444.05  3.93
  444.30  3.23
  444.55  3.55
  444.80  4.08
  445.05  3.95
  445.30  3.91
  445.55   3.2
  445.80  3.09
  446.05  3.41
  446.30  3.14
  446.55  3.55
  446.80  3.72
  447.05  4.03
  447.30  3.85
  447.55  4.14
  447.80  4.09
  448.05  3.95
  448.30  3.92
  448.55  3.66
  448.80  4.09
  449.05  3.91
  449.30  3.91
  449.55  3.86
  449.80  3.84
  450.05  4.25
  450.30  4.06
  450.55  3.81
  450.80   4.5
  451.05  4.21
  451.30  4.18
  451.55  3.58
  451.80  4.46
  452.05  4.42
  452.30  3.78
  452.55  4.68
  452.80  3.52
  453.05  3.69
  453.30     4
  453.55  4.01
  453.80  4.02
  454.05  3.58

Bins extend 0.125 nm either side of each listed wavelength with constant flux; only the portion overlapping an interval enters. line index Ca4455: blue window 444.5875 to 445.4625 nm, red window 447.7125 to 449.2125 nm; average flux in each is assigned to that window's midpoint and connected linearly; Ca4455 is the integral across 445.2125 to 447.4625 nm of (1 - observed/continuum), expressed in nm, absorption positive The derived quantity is 0.21 nm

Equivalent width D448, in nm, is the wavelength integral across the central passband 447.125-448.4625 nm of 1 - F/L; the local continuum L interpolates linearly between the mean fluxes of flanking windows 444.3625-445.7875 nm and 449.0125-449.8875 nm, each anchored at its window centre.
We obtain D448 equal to -0.07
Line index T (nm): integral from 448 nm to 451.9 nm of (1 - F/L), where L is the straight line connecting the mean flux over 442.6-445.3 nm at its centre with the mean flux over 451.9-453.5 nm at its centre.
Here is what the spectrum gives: -0.09 nm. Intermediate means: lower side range 3.69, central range 4.01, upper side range 4.02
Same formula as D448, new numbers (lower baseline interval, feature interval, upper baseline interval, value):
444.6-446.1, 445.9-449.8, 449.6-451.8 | 0.02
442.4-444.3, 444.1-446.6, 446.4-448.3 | 0.17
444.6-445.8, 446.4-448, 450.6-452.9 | -0.02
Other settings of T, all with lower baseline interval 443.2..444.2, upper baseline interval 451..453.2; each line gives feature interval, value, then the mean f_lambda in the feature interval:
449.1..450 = 0.01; 3.9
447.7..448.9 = 0.00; 3.94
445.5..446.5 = 0.16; 3.24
